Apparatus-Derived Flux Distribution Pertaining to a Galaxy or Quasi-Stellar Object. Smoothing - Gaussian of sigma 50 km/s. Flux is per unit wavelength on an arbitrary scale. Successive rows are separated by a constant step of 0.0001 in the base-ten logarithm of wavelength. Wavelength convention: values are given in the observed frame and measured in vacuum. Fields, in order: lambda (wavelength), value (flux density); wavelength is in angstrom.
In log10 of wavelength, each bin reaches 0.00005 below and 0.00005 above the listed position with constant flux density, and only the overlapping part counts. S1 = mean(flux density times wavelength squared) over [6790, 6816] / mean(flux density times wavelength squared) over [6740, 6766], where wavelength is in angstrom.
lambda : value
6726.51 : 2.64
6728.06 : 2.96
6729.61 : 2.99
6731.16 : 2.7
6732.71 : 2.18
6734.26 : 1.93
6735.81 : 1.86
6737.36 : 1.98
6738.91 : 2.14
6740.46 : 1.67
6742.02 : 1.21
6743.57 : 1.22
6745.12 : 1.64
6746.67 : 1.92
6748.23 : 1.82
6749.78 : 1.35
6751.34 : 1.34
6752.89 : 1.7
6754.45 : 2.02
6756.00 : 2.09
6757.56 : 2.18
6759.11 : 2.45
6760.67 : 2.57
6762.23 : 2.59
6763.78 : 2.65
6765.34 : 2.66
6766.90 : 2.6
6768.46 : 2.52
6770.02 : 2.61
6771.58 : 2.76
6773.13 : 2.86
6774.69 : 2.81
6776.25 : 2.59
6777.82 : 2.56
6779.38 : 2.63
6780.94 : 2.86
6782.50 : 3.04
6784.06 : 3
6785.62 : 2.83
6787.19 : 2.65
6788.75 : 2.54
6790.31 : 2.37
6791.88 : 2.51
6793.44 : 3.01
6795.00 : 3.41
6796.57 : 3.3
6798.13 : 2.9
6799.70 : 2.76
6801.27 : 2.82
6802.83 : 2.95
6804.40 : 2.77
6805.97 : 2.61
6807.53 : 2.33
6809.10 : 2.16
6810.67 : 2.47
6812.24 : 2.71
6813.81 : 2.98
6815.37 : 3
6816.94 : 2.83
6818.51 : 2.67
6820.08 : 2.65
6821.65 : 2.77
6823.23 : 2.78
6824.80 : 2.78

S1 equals 1.45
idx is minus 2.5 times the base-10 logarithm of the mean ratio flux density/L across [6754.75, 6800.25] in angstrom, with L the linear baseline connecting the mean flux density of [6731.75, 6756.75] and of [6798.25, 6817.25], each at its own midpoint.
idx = -0.19 mag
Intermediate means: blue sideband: 1.76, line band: 2.69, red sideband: 2.7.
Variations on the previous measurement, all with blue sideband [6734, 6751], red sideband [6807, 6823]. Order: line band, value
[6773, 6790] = -0.24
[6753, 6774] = -0.25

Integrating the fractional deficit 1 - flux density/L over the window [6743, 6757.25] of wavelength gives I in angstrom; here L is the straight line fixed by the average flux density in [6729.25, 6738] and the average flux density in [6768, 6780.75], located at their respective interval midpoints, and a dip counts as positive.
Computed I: 4.25 angstrom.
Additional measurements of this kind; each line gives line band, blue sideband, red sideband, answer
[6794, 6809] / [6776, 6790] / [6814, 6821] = -0.4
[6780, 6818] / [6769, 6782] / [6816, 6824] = -0.7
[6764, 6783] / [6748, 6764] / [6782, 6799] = -1.8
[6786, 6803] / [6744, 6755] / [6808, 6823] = -3.4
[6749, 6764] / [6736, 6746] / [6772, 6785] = 0.5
